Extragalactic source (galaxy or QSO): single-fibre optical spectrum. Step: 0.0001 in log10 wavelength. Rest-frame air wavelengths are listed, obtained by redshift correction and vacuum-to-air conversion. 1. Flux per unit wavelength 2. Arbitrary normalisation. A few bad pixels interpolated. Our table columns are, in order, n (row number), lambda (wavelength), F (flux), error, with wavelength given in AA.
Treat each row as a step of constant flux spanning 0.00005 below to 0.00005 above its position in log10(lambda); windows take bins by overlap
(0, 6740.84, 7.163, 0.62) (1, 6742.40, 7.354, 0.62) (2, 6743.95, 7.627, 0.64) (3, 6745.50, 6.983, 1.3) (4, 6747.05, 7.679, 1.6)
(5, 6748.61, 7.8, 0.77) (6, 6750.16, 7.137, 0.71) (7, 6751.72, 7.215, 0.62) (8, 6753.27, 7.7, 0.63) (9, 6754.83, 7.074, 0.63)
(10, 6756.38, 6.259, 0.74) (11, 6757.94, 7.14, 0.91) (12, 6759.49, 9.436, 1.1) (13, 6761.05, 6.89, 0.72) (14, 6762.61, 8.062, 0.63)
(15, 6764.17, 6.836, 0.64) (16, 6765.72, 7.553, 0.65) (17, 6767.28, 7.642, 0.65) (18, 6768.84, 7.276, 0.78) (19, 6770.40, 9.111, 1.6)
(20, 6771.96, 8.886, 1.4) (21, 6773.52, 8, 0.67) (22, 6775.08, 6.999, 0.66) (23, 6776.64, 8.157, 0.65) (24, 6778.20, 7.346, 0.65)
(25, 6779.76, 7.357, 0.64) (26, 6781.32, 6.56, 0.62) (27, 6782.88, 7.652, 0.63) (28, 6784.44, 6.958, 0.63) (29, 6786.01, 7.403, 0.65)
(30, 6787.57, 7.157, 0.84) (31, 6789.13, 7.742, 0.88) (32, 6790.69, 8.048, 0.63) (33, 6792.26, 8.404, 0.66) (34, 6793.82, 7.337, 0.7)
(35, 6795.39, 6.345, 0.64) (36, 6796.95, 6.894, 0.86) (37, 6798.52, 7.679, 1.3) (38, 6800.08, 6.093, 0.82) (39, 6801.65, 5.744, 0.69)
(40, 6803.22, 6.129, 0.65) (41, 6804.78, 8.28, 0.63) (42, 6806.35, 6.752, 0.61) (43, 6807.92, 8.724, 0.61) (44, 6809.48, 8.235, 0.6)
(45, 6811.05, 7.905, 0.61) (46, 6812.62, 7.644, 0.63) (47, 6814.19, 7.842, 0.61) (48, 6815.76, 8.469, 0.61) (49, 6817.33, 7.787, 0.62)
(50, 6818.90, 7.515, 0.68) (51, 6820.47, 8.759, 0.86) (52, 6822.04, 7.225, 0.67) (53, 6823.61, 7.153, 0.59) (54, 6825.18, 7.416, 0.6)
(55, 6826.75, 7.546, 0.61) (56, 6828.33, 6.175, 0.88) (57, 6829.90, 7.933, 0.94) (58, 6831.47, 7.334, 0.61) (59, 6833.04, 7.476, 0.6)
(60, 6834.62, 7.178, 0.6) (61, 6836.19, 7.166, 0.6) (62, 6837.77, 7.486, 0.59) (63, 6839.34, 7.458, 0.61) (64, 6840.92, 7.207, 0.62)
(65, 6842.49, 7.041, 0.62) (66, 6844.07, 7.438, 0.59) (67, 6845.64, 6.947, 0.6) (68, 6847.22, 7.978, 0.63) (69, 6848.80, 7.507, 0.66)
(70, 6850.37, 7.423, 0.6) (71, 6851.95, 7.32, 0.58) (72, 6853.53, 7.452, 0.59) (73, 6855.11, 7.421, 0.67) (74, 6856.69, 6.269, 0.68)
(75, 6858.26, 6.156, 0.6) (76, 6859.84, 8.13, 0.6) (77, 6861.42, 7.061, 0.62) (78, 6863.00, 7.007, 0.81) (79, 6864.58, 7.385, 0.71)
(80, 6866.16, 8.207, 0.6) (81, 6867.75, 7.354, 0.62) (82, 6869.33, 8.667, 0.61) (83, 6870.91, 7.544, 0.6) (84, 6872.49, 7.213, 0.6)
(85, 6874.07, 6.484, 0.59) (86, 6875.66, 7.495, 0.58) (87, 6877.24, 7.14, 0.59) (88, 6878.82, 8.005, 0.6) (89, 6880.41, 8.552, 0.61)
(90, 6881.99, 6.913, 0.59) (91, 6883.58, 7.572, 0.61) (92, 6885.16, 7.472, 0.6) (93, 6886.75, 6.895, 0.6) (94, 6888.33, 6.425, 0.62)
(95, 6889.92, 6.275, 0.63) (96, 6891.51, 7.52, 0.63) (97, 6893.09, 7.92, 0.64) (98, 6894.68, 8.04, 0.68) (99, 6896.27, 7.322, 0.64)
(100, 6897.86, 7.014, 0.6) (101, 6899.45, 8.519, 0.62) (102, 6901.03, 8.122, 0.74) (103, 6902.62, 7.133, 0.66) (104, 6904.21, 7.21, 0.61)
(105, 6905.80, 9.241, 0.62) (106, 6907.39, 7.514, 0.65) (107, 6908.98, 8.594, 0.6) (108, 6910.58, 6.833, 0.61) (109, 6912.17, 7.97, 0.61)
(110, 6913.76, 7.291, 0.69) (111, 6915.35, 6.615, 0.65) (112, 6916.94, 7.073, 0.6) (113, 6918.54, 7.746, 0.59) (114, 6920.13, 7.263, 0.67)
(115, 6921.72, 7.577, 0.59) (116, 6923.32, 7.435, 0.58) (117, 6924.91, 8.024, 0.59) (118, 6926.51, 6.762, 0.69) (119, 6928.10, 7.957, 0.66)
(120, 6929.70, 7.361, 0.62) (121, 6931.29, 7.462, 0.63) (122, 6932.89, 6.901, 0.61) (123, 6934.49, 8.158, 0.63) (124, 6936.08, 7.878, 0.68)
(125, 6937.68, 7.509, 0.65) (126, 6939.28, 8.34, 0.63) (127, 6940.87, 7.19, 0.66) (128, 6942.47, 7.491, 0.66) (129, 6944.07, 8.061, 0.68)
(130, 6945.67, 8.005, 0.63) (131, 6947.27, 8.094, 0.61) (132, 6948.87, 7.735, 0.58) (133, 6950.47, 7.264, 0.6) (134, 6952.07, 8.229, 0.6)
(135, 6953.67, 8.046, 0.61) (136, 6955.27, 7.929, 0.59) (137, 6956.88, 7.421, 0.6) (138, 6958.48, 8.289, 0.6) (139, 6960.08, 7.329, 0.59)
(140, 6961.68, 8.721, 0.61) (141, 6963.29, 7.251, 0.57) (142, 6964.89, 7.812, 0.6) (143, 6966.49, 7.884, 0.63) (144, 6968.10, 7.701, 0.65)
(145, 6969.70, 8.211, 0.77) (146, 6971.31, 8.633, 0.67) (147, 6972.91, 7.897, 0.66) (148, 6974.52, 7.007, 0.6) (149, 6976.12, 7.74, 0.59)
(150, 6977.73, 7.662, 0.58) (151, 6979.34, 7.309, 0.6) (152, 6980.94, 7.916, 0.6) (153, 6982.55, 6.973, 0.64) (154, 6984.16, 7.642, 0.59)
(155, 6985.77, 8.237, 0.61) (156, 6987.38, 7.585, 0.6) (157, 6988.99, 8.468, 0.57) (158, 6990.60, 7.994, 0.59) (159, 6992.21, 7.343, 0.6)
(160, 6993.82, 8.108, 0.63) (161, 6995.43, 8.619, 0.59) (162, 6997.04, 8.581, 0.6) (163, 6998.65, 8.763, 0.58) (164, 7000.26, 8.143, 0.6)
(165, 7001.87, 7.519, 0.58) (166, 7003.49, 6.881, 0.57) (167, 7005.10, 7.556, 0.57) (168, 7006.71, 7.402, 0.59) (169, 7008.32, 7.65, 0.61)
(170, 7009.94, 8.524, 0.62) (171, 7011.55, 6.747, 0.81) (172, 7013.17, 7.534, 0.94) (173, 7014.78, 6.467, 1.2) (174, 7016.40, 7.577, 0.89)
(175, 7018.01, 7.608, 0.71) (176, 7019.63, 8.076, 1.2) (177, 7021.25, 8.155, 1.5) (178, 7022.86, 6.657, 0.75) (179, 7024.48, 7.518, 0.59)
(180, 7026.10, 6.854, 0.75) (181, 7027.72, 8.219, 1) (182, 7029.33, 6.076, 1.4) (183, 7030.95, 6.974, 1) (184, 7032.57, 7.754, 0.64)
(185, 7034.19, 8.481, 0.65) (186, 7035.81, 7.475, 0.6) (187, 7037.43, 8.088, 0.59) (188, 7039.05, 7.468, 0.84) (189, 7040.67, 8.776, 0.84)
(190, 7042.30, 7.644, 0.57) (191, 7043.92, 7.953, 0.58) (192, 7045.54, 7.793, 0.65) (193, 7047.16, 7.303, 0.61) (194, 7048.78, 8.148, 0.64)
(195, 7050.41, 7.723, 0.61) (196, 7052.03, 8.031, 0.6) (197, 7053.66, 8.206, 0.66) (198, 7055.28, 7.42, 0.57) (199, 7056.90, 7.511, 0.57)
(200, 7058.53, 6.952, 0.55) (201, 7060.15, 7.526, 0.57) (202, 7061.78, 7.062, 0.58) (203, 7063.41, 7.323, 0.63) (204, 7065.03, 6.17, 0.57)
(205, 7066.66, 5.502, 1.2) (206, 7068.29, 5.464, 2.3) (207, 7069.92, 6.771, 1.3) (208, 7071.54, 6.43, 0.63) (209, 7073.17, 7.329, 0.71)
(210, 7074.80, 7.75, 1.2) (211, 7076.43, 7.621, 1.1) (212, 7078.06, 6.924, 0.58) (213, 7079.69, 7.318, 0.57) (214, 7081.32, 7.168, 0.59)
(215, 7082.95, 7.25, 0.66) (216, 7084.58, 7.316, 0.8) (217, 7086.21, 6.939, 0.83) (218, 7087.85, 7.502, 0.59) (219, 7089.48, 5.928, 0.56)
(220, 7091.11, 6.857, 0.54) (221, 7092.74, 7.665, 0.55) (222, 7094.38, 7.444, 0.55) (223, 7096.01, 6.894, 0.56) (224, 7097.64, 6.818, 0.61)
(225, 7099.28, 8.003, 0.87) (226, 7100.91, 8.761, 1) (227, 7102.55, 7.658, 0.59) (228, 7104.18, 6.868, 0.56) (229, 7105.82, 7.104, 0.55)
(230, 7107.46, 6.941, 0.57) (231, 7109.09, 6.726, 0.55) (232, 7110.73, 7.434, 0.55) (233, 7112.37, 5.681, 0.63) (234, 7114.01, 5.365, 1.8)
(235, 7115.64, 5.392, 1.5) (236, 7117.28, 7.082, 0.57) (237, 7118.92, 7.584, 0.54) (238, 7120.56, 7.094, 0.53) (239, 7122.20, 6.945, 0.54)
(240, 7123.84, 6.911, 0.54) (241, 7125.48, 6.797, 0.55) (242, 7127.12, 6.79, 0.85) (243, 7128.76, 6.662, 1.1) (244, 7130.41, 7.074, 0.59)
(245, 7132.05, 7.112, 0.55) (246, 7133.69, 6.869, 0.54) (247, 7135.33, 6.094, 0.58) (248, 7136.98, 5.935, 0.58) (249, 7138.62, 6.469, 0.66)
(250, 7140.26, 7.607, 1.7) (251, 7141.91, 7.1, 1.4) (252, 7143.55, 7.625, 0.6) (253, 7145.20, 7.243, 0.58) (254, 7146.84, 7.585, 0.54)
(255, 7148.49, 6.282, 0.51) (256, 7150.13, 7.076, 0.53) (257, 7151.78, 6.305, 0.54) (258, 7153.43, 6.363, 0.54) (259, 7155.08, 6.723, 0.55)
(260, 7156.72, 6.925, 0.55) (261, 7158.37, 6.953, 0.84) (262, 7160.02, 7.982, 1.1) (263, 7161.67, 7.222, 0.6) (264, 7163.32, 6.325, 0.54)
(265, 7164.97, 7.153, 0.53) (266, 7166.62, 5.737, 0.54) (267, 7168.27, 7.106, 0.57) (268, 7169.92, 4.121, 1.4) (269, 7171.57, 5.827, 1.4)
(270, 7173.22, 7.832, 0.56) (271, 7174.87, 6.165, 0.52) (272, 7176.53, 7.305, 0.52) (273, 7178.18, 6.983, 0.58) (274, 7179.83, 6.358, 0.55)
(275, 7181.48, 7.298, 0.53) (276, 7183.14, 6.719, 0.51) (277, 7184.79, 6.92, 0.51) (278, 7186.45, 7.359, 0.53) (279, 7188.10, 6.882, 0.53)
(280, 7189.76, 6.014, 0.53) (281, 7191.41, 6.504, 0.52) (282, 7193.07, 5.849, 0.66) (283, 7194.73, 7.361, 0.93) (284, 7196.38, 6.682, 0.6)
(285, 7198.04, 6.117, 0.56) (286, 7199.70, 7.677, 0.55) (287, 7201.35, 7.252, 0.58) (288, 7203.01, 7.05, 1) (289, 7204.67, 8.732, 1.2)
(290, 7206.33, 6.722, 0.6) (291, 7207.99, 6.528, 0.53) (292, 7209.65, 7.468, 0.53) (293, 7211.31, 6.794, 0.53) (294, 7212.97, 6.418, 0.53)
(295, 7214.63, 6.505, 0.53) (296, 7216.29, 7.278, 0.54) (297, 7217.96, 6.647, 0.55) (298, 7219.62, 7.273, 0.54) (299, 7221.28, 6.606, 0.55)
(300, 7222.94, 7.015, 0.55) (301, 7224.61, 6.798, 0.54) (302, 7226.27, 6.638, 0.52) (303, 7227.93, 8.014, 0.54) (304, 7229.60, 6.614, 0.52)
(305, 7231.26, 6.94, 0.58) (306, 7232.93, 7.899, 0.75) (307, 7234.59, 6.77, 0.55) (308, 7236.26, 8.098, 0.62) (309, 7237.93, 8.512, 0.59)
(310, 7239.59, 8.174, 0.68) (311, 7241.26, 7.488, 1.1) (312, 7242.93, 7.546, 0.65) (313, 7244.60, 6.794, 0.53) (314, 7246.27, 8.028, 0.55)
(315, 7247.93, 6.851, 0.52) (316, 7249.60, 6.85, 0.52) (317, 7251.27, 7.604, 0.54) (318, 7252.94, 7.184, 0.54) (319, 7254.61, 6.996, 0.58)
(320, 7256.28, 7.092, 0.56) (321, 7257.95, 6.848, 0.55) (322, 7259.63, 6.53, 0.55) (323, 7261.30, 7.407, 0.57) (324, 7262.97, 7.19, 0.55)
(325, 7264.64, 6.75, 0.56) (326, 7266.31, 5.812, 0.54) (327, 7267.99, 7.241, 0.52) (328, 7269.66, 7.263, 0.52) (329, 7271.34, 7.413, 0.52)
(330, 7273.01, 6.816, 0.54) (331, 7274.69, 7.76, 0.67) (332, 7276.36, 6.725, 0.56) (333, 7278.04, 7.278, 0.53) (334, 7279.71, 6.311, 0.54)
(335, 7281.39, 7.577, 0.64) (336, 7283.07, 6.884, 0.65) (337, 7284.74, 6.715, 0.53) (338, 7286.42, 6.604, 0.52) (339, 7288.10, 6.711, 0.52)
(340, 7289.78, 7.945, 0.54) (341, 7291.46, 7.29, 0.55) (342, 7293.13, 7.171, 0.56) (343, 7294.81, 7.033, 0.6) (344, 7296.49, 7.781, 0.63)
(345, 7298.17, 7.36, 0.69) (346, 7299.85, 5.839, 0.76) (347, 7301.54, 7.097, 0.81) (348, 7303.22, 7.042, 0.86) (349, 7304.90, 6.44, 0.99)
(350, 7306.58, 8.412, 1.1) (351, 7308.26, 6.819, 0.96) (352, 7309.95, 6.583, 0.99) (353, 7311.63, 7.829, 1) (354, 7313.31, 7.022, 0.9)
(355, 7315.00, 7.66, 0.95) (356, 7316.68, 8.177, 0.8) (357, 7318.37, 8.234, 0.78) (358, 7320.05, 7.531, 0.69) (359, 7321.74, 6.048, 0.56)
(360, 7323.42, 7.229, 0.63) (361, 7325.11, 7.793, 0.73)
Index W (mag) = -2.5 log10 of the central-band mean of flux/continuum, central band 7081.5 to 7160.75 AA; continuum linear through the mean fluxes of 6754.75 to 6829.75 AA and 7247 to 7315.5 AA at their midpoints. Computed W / 0.04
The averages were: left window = 7.5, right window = 7.07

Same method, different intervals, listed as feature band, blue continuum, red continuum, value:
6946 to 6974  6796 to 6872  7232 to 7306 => -0.08 mag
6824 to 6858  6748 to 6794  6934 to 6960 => 0.06 mag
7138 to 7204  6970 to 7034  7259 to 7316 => 0.08 mag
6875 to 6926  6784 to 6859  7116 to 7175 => -0.04 mag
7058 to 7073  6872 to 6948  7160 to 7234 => 0.09 mag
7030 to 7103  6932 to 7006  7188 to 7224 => 0.01 mag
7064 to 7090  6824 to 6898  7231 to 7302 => 0.06 mag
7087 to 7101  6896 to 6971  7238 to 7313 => 0.03 mag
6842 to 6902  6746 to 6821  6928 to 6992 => 0.04 mag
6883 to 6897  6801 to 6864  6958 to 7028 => 0.04 mag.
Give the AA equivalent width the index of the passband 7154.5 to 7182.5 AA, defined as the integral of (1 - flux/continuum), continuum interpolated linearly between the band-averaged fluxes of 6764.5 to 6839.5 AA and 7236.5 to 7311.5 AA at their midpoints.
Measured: 2.00 AA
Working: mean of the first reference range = 7.5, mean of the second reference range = 7.14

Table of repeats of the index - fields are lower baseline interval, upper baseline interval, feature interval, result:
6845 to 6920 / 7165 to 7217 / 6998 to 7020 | -1.3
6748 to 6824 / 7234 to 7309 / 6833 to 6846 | 0.4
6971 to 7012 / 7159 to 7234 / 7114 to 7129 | 1.0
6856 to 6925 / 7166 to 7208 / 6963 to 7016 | -3.9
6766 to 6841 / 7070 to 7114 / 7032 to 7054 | -2.2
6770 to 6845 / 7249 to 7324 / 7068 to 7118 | 1.8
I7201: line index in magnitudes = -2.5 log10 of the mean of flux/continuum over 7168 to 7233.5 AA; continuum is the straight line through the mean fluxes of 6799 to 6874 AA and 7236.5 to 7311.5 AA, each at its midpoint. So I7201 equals 0.05 mag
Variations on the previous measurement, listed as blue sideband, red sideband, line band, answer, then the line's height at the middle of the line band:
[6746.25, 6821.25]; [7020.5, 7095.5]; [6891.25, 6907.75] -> -0.05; 7.44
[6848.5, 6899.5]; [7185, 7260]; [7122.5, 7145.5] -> 0.05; 7.16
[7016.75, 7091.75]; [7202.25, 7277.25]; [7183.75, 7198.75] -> 0.09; 7.2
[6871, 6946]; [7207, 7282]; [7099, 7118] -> 0.06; 7.28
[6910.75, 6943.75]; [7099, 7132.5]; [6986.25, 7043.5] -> -0.07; 7.23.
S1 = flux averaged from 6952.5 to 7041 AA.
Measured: 7.73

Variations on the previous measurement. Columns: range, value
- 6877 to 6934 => 7.5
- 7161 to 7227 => 6.78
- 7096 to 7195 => 6.81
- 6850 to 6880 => 7.37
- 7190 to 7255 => 7.13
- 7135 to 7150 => 6.92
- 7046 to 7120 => 7.09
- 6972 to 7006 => 7.81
